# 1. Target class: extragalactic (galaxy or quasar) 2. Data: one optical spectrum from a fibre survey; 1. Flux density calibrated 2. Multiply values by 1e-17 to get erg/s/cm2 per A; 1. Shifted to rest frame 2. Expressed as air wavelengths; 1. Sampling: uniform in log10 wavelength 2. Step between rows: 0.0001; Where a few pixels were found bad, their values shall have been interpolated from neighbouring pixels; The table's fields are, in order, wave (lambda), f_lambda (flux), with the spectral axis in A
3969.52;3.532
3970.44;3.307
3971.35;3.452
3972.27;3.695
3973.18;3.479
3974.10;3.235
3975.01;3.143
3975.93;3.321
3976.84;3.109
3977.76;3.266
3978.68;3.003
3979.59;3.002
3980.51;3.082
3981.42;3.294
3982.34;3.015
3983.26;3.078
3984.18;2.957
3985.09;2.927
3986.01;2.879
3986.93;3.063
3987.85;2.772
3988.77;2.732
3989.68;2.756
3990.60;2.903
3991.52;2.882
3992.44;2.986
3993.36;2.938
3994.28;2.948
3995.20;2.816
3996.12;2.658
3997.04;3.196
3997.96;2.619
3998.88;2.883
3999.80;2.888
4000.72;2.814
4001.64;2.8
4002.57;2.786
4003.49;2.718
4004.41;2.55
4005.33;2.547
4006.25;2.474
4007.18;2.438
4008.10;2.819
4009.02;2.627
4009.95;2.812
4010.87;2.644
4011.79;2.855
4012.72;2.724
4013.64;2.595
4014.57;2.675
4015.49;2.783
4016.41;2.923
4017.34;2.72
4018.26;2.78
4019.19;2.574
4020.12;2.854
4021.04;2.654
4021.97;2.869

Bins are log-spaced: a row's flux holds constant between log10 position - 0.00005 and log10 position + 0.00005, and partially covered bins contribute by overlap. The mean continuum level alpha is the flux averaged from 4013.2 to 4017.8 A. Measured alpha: 2.74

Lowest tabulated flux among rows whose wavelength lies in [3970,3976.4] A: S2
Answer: 3.143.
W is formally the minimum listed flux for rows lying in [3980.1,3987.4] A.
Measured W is 2.879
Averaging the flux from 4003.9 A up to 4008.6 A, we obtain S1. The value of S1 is 2.57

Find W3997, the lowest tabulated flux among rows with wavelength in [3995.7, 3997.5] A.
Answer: 2.658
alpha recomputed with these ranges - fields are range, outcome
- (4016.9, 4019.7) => 2.69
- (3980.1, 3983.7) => 3.12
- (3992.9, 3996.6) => 2.84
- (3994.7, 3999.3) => 2.84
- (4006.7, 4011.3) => 2.66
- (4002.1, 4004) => 2.74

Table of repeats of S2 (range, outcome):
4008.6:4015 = 2.595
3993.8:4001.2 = 2.619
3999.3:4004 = 2.718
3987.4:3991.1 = 2.732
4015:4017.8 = 2.72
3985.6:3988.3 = 2.772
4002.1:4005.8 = 2.547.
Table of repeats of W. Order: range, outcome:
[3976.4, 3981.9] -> 3.002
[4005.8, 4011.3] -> 2.438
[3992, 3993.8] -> 2.938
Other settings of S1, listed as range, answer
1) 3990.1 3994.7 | 2.93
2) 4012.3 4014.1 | 2.66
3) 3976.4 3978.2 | 3.18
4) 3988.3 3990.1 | 2.75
